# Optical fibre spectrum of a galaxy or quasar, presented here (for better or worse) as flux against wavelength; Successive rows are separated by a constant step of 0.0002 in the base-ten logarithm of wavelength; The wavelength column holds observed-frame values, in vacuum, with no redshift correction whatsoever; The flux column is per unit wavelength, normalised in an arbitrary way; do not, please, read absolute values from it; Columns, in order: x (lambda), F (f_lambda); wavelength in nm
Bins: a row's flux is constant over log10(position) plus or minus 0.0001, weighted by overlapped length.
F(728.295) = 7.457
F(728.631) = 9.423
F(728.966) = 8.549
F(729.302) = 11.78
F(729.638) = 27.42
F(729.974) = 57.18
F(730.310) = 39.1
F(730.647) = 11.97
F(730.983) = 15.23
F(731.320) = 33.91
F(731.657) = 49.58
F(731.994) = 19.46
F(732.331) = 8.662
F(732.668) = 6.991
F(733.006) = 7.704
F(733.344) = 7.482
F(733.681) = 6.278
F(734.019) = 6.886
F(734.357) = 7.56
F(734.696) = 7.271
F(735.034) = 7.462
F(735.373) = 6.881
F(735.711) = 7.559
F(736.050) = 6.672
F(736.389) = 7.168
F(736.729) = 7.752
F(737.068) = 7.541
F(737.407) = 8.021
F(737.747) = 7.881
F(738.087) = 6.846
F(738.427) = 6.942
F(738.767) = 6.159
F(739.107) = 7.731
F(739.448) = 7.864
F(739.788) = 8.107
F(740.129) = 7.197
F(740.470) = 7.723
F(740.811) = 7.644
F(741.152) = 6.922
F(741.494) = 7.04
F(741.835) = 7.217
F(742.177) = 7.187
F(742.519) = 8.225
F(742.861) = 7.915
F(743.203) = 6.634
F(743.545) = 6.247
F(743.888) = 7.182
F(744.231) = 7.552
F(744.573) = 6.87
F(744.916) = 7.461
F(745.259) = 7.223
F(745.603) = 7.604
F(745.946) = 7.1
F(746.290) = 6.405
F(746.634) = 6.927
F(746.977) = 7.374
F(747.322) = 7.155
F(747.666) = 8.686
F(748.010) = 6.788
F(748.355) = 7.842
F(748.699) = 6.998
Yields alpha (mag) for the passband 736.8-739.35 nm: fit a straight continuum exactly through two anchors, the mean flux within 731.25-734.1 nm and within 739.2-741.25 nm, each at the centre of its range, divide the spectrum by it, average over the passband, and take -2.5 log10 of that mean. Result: 0.33 mag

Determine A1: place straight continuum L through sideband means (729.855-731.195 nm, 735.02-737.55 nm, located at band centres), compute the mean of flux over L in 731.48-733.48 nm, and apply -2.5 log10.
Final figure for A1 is 0.371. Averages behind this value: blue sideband 30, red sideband 7.37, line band 16.9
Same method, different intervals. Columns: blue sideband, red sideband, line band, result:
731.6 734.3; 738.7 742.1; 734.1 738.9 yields 0.34 mag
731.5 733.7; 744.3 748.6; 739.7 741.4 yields 0.40 mag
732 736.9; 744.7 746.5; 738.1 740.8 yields 0.01 mag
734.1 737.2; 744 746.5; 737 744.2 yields -0.02 mag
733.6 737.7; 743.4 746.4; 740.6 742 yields -0.01 mag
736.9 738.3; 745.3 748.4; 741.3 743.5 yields 0.02 mag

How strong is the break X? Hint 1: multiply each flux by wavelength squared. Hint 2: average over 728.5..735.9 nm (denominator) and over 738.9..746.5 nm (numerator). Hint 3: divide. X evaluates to 0.46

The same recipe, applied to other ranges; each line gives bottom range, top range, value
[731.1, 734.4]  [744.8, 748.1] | 0.48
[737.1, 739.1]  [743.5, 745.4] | 1.00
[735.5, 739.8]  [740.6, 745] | 1.00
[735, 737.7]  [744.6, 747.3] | 0.99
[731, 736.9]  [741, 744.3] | 0.61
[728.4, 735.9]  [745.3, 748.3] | 0.46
